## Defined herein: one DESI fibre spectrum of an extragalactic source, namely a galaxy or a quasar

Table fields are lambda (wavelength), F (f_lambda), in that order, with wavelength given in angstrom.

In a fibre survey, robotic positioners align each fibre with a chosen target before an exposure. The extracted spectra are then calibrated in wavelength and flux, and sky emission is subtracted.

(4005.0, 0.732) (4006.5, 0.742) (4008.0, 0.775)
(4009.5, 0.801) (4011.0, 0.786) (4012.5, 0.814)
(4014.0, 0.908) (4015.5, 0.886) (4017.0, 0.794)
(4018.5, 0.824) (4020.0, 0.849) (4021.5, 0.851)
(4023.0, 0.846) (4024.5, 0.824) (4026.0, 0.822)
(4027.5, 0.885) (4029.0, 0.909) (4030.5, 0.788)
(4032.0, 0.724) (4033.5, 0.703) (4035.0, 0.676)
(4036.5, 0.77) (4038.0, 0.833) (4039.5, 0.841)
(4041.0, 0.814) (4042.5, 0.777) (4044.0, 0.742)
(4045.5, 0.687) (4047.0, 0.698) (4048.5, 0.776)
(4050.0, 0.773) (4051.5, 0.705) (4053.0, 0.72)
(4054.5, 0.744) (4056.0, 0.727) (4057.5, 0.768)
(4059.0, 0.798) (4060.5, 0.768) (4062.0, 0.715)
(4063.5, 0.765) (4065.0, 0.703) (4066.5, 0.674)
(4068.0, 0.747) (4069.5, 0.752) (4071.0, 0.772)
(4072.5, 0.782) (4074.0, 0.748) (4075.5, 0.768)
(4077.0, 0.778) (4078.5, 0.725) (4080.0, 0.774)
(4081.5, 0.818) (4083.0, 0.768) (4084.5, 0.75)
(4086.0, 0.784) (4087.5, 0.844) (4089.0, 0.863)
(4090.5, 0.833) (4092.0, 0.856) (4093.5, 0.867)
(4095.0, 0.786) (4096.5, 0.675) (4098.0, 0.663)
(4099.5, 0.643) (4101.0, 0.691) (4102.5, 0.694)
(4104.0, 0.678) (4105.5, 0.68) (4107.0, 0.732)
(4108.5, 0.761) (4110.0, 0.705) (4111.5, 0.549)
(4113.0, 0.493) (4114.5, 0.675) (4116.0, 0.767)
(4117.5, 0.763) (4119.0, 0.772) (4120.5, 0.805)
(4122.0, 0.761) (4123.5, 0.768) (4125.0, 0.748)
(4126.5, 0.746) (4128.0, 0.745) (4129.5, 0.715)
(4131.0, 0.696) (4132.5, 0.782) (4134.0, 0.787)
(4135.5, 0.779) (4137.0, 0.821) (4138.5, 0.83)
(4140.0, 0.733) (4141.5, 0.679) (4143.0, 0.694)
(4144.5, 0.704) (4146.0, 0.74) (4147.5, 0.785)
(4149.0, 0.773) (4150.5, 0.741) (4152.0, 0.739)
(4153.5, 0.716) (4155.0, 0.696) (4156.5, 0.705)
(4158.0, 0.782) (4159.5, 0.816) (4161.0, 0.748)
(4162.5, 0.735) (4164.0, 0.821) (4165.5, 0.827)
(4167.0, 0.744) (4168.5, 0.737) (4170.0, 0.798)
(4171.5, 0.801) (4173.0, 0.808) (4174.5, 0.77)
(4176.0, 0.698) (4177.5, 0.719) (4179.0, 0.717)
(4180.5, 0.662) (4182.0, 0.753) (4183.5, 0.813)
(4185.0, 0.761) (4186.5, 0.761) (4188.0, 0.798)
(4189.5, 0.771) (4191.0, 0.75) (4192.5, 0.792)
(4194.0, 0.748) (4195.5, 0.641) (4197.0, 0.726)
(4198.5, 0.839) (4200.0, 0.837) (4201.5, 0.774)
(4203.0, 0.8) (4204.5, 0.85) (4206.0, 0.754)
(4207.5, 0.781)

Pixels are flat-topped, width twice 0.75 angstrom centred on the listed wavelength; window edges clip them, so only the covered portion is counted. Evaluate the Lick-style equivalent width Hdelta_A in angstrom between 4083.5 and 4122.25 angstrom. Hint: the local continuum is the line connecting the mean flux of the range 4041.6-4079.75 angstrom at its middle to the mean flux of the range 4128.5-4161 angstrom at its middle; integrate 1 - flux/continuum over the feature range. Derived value 0.7 angstrom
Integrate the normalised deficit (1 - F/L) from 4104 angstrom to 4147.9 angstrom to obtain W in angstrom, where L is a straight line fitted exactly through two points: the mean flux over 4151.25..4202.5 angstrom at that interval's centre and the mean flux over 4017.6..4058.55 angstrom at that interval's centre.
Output 2.1 angstrom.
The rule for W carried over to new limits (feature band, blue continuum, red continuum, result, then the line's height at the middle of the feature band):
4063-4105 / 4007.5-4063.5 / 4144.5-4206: 1.2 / 0.778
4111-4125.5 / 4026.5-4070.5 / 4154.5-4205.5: 0.9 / 0.762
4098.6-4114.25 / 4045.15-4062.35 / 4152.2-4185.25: 1.8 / 0.748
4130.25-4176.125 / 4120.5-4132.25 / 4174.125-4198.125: -0.8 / 0.745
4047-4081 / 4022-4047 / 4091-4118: 0.2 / 0.753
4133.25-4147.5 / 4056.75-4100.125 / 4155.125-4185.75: 0.1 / 0.761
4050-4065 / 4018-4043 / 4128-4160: 0.9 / 0.794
